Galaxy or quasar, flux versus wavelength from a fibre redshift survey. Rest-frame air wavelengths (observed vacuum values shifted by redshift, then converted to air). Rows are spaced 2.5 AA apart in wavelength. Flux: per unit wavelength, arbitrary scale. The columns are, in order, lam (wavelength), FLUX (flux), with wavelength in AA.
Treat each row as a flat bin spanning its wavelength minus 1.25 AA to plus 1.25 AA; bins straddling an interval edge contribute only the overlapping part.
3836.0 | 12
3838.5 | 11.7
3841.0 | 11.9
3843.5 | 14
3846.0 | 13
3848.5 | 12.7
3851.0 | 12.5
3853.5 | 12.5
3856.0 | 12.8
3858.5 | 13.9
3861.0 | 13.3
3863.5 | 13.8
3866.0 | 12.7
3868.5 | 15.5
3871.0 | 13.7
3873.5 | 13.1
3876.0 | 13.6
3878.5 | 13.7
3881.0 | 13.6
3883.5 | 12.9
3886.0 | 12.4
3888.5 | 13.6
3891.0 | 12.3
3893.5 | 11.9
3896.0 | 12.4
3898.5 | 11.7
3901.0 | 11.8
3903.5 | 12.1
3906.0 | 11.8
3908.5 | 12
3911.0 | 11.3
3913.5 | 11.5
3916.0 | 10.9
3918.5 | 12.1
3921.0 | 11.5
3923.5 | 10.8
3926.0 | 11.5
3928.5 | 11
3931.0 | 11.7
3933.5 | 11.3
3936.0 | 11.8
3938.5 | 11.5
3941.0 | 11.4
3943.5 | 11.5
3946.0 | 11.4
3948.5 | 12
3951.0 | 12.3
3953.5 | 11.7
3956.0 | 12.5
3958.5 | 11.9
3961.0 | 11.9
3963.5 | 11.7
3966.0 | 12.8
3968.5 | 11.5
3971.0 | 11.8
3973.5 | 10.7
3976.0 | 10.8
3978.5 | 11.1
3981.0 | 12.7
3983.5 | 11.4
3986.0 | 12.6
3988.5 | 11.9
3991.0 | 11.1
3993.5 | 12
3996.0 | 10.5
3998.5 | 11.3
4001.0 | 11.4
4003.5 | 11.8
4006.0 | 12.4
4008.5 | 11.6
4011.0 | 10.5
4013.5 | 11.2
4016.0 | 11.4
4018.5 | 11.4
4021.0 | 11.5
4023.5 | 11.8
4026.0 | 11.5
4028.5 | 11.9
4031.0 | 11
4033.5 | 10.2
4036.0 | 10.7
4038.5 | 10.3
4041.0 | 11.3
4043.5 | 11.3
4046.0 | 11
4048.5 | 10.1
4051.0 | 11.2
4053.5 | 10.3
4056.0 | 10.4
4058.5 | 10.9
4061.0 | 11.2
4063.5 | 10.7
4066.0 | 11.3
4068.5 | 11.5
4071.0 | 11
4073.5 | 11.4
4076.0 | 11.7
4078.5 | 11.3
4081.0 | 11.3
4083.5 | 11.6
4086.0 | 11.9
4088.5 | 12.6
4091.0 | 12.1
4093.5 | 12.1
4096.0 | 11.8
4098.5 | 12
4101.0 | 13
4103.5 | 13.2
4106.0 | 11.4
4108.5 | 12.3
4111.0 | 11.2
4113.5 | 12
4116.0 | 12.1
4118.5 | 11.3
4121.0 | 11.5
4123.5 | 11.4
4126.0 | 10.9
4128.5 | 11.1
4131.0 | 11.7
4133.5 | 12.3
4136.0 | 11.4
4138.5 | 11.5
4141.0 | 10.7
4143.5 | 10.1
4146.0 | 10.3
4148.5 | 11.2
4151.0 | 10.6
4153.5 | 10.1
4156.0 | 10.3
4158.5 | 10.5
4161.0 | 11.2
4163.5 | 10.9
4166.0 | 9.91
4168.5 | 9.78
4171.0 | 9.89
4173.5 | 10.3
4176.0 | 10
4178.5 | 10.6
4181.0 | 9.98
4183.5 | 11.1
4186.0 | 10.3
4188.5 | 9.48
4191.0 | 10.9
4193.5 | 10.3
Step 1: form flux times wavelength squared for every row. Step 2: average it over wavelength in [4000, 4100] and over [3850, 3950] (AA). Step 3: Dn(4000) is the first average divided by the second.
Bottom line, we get 1.0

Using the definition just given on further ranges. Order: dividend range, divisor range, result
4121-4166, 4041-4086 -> 1.02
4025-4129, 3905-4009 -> 1.04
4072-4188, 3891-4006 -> 1.05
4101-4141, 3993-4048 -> 1.09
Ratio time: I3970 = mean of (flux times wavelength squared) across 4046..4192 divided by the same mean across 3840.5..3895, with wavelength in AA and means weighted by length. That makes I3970 1.0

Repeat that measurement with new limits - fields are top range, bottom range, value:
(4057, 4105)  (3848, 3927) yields 1.03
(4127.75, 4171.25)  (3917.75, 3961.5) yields 1.02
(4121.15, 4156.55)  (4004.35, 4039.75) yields 1.04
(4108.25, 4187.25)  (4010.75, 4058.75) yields 1.04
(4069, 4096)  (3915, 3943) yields 1.11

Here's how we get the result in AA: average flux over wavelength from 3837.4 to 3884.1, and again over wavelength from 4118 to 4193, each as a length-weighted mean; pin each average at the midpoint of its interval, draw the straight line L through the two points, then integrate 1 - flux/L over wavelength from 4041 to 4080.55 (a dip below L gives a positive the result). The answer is 1.6 AA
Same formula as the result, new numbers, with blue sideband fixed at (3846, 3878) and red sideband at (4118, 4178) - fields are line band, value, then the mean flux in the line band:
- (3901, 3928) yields 2.8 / 11.5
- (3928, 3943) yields 1.4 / 11.5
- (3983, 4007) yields 1.0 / 11.6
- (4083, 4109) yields -2.2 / 12.2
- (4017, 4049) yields 1.9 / 11.1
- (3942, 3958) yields 0.8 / 11.9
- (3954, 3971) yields 0.6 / 12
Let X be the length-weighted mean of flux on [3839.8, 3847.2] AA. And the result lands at 13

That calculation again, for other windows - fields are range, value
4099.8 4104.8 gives 13.1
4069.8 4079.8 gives 11.4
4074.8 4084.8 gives 11.5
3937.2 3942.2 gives 11.5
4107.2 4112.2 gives 11.8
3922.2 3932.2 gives 11.2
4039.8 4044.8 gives 11.3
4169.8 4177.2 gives 10.1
